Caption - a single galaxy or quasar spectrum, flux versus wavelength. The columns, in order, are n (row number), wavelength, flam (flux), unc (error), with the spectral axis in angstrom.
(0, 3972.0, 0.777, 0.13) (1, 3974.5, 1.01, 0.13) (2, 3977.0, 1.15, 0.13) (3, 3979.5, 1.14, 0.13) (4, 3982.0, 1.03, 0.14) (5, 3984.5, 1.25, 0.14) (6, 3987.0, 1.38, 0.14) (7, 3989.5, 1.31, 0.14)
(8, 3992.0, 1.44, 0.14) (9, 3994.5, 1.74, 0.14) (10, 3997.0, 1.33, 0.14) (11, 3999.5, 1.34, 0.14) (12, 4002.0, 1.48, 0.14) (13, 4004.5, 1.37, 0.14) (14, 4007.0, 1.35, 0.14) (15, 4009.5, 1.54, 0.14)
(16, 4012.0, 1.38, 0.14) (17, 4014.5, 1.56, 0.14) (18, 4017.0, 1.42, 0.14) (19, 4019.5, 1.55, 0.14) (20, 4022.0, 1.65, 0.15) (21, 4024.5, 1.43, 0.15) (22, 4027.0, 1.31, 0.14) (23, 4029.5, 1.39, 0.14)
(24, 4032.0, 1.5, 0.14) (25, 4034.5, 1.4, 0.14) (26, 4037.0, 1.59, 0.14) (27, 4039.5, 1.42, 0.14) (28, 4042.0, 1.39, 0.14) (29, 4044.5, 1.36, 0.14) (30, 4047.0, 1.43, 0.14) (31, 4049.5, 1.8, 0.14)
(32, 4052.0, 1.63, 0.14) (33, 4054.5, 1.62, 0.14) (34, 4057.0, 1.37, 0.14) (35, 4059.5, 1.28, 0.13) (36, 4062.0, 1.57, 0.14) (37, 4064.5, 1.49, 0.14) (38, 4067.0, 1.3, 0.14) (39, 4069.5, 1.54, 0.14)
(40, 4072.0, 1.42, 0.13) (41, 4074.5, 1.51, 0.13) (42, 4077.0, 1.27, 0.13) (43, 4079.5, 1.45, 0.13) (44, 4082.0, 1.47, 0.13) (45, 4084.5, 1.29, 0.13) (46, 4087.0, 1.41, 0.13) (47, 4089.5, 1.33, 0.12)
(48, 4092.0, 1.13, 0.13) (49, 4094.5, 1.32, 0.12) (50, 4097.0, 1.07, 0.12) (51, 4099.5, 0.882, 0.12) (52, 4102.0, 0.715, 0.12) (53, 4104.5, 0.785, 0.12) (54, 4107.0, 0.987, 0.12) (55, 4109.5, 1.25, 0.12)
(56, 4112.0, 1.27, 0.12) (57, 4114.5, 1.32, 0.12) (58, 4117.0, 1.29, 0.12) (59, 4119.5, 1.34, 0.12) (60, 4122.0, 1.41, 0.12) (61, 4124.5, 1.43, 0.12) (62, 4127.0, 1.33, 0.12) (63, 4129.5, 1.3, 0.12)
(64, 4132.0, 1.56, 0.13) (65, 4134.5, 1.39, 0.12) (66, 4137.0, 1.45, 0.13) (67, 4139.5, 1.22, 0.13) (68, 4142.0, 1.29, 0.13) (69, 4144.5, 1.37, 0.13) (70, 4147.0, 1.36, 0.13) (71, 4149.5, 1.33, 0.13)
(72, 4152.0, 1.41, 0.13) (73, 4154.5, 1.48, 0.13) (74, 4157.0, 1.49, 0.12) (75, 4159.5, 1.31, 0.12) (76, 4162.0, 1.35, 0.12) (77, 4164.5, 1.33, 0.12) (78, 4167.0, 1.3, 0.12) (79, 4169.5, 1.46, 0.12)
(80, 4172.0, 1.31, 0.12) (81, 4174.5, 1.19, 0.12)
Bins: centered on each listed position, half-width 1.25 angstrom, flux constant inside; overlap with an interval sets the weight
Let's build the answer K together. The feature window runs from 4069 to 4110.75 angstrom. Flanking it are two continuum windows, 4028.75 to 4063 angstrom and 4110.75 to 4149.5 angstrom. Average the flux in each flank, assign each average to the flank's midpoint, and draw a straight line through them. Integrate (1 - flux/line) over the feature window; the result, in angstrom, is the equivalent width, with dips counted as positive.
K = 5.85 angstrom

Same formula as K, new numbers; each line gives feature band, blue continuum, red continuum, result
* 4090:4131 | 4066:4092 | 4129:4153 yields 5.83 angstrom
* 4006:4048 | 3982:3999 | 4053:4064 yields -0.81 angstrom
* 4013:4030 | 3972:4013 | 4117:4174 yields -1.98 angstrom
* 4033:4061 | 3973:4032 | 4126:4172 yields -2.24 angstrom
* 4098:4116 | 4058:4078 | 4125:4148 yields 4.61 angstrom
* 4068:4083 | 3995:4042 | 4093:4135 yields -1.54 angstrom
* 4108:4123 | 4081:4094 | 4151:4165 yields 0.52 angstrom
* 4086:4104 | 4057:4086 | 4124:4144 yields 3.79 angstrom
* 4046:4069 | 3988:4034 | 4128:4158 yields -1.20 angstrom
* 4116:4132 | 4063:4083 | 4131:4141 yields 0.43 angstrom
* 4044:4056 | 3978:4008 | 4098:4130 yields -2.97 angstrom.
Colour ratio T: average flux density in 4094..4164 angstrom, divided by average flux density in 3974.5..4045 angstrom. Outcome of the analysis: 0.9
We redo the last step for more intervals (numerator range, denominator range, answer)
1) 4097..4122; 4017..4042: 0.76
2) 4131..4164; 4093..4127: 1.19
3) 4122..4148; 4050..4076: 0.93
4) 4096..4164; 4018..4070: 0.86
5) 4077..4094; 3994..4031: 0.92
